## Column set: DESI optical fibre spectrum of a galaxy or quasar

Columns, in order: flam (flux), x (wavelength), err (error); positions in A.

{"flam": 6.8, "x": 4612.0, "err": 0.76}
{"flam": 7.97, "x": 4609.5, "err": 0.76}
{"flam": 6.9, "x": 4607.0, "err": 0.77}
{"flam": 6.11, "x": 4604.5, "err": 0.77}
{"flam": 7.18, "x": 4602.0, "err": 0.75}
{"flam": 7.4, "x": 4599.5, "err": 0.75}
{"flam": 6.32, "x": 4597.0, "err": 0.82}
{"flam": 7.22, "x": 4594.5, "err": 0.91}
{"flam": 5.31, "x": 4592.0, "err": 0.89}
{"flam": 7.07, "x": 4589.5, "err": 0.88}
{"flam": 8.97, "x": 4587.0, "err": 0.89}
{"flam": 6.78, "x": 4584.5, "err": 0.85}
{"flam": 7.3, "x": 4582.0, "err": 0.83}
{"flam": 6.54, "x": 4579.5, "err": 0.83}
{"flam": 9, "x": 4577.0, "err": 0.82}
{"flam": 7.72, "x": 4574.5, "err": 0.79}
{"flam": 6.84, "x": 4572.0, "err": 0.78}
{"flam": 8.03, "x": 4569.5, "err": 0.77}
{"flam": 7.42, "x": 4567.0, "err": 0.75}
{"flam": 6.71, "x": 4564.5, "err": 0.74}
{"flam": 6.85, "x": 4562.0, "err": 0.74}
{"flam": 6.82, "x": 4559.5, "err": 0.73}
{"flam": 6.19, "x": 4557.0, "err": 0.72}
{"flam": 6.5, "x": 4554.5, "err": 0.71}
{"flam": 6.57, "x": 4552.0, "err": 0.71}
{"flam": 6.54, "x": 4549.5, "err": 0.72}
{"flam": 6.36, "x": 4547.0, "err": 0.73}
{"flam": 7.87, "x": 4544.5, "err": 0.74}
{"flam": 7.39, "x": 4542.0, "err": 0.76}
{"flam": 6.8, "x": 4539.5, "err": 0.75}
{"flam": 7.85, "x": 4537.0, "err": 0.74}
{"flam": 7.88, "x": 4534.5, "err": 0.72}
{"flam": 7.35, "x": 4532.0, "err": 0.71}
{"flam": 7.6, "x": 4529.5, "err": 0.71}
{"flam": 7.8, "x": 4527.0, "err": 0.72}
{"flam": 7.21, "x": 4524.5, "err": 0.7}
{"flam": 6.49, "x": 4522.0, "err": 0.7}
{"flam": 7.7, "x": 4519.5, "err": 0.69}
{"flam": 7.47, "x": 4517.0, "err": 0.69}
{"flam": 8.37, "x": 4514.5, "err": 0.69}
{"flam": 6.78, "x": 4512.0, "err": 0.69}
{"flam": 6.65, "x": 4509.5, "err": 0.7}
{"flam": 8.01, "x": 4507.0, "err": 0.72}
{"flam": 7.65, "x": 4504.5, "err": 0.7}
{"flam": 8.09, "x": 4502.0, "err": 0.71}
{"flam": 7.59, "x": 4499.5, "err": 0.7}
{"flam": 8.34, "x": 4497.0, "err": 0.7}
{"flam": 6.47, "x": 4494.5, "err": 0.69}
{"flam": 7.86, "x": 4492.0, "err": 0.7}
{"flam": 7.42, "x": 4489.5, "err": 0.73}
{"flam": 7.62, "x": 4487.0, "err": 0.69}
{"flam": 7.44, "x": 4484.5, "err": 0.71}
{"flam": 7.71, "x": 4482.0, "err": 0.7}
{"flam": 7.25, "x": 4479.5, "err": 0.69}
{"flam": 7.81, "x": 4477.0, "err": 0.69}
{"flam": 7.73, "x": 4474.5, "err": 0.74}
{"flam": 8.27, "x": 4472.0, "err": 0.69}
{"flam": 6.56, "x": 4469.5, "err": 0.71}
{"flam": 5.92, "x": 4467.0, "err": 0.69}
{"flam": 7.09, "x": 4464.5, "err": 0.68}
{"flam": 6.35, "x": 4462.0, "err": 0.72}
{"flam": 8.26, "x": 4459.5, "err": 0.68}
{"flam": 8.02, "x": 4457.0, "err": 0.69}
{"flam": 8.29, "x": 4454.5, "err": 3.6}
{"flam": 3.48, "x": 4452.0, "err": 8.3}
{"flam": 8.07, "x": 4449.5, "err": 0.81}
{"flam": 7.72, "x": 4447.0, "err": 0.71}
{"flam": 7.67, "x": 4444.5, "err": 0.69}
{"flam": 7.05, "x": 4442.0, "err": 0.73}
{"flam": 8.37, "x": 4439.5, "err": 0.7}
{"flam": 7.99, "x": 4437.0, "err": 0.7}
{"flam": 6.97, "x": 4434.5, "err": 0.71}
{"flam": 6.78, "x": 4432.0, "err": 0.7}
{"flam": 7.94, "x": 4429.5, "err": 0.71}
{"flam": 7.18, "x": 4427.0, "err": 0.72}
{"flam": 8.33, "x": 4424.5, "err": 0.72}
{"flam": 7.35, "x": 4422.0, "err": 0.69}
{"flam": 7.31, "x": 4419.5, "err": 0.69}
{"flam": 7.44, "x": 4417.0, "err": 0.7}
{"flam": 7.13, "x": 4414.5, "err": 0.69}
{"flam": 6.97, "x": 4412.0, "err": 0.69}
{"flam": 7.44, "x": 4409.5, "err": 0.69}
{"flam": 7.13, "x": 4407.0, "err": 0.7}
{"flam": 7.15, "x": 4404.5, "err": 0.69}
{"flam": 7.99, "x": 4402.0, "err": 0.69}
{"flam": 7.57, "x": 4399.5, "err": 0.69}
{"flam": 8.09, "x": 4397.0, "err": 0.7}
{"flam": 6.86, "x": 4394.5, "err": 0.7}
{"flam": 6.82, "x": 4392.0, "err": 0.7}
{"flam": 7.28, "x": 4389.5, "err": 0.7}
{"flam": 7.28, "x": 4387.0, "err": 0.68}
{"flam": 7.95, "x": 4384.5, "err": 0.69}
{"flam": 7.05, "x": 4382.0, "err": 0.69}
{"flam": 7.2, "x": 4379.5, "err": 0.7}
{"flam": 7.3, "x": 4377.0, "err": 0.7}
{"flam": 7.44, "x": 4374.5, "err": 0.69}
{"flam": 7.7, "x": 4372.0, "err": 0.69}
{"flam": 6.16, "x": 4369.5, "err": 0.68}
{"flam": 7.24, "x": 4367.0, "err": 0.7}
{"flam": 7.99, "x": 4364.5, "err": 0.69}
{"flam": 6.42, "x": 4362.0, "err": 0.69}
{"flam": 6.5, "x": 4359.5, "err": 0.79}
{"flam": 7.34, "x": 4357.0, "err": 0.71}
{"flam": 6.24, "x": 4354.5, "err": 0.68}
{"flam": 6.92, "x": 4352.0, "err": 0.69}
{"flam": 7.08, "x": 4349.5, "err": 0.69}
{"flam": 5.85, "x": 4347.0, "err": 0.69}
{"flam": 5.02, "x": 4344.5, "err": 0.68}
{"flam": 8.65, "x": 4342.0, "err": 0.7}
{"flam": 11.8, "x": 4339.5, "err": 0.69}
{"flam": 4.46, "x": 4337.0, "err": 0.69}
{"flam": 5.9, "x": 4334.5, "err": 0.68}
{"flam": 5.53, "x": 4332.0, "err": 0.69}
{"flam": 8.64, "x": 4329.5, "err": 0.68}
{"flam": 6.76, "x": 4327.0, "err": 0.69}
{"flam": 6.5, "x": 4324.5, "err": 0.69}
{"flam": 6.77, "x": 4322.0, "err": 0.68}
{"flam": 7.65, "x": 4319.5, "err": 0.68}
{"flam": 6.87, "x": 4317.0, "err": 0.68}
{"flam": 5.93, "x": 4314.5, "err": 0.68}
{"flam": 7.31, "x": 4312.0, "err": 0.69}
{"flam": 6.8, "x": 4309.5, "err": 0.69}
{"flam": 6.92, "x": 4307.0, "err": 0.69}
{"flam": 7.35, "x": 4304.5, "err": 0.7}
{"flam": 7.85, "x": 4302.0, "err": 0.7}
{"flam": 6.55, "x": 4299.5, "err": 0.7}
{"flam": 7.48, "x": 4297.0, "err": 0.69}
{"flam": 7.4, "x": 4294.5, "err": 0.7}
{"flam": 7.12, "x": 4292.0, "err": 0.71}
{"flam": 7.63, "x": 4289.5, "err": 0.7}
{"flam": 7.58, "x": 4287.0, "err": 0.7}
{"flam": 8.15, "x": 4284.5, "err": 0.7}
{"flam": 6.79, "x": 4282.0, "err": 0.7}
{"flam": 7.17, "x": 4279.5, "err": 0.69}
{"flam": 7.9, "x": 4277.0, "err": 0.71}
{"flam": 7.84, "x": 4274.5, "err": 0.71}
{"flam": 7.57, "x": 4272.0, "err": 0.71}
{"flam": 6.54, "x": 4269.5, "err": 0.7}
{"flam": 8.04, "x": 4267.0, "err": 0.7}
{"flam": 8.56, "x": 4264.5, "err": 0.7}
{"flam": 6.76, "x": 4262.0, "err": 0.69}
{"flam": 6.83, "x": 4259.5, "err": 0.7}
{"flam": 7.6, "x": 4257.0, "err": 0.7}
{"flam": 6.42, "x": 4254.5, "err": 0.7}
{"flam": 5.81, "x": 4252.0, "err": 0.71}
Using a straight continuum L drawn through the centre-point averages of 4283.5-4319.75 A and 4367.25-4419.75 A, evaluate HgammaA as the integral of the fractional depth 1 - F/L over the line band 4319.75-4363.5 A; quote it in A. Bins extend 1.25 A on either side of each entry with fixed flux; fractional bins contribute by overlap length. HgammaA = 2.3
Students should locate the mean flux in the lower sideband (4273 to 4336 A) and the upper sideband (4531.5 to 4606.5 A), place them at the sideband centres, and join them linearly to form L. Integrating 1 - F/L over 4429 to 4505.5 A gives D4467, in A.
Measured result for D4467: -3.2 A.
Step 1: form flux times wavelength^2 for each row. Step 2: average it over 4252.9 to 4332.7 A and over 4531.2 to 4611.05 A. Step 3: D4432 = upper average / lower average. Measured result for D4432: 1.12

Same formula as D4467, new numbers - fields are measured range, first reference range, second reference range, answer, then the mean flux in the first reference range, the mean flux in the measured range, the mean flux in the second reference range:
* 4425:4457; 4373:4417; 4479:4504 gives 0.5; 7.34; 7.35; 7.59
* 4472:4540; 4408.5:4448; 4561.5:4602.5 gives -1.8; 7.48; 7.54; 7.22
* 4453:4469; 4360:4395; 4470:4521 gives 0.5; 7.18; 7.23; 7.59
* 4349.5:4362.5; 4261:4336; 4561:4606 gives 0.8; 7.19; 6.74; 7.15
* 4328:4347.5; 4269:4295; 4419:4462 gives 1.1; 7.45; 7.02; 7.43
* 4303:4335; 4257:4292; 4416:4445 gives 2.7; 7.48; 6.87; 7.53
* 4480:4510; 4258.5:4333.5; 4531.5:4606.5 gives -1.9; 7.22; 7.59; 7.09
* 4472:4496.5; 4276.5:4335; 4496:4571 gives -1.0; 7.11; 7.55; 7.29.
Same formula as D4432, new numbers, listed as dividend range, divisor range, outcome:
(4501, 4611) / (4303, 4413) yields 1.11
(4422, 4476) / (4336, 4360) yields 1.09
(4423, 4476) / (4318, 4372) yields 1.11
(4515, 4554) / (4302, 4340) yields 1.15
